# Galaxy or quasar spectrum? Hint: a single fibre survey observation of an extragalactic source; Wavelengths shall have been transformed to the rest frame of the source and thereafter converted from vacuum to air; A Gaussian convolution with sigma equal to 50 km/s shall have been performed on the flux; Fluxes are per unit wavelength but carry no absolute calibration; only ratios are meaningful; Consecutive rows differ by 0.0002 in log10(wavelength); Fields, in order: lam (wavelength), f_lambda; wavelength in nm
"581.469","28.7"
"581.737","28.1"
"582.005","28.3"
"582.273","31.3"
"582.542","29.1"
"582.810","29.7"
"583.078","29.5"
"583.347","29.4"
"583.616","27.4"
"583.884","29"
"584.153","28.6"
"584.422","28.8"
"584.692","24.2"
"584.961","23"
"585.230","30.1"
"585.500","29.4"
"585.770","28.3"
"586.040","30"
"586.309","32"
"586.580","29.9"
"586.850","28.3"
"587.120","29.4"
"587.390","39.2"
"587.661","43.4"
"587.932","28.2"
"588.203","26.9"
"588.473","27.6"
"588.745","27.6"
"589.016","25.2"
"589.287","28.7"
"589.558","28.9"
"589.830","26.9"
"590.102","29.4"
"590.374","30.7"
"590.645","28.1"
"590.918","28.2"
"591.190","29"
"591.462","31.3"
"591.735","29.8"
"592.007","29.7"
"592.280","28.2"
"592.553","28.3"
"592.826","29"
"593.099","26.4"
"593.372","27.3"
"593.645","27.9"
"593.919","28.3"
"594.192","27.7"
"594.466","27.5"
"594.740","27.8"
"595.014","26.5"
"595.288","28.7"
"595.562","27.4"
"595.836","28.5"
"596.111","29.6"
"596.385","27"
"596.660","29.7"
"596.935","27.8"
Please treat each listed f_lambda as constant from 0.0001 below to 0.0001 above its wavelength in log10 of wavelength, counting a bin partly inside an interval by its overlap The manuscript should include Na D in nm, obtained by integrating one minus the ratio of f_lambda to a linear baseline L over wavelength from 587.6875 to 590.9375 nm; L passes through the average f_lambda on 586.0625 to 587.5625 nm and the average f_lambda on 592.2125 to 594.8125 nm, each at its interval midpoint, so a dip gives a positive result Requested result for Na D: 0.20 nm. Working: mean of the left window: 31.9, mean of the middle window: 28.5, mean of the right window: 27.8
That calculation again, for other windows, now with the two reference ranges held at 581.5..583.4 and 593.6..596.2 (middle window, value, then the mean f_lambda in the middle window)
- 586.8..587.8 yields -0.238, 35.6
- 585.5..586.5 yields -0.037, 30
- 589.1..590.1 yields 0.012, 28.2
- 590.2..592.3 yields -0.081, 29.4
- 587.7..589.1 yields 0.018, 28.3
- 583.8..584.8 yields 0.049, 27.7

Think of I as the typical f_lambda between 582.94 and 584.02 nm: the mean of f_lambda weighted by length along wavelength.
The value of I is 28.8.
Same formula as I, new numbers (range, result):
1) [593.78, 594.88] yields 27.8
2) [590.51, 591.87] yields 29.3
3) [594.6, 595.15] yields 27.1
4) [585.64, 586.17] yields 29.1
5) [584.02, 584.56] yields 28.6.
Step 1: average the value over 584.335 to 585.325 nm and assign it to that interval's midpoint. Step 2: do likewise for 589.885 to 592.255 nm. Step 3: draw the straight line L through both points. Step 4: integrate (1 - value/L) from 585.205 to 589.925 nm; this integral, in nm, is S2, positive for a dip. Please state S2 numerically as -0.42 nm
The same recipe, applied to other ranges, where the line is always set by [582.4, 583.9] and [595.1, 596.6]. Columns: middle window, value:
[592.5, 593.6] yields 0.03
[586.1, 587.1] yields -0.04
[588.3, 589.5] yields 0.06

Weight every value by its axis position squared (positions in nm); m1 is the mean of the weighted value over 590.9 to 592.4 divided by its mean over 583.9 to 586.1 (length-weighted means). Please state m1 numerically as 1.09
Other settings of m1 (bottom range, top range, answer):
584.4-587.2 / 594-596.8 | 1.02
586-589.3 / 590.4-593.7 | 0.95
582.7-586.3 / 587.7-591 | 1.02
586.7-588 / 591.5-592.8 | 0.87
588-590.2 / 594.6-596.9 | 1.04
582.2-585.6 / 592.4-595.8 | 1.01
